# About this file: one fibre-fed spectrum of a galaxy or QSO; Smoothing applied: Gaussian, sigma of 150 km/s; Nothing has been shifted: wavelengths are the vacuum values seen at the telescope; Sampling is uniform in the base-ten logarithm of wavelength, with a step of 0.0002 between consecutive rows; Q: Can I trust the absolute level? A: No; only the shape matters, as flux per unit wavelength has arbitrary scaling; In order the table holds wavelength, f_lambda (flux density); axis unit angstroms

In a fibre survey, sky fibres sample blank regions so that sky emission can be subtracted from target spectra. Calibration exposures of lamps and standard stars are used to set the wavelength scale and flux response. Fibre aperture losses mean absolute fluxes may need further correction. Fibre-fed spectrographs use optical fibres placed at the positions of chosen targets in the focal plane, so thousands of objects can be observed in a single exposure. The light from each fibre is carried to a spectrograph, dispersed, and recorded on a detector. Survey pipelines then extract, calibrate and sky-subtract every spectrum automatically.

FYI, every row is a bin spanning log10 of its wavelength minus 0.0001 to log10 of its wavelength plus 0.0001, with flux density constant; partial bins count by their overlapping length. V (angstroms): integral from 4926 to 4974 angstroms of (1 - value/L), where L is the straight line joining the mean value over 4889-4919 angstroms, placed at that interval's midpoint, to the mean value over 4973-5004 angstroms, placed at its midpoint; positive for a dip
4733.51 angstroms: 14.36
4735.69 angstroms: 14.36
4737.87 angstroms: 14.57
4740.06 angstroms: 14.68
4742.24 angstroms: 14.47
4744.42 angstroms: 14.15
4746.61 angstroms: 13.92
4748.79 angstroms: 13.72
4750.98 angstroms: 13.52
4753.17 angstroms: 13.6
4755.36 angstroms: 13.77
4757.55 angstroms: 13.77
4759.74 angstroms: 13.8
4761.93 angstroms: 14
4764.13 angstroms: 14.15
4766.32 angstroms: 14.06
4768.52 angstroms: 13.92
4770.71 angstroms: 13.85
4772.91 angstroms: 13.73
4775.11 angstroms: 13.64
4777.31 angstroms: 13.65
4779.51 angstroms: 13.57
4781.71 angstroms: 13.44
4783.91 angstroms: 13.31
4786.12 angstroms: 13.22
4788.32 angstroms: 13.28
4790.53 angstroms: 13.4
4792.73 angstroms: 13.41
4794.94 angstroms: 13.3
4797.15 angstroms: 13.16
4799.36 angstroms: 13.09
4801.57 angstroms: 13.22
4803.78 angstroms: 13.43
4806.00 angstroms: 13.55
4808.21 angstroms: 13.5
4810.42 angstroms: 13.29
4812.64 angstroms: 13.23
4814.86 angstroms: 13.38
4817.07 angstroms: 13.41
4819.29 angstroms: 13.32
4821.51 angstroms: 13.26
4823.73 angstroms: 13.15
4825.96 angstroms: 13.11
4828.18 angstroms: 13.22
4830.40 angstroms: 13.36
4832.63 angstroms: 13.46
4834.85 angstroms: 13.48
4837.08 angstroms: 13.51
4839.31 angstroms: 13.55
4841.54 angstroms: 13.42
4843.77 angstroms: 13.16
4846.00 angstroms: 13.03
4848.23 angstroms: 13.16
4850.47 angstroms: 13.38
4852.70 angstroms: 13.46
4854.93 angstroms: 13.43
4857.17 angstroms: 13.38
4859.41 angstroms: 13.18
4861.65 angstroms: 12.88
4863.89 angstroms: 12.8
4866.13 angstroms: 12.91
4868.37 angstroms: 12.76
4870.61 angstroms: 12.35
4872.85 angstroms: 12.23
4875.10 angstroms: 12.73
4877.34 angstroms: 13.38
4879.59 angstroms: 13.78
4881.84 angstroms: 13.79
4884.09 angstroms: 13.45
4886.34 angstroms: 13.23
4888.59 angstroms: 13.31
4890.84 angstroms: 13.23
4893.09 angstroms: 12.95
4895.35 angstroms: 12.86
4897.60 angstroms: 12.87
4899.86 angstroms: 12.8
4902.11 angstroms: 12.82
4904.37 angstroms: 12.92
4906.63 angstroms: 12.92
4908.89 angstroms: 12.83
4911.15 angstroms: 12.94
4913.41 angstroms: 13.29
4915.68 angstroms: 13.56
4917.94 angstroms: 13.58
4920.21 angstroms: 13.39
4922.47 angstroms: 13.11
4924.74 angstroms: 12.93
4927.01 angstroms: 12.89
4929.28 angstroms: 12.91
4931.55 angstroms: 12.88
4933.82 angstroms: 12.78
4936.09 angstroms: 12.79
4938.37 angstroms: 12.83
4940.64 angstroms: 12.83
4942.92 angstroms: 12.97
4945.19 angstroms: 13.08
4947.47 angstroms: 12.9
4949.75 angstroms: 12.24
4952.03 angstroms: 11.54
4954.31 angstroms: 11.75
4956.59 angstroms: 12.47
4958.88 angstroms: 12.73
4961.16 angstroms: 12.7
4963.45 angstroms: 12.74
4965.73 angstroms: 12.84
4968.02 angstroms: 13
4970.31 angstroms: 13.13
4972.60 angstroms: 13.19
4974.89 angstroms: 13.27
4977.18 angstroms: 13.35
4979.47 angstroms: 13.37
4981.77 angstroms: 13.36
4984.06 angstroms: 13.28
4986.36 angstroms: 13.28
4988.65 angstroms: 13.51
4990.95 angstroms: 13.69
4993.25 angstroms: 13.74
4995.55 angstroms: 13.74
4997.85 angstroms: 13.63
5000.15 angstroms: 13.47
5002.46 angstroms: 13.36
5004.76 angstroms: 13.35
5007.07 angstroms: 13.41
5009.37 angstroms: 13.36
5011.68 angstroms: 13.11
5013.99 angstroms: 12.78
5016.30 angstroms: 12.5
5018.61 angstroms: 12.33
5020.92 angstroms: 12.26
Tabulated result 2.0 angstroms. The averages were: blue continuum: 13.1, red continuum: 13.5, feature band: 12.7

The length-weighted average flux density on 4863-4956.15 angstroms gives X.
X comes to 12.9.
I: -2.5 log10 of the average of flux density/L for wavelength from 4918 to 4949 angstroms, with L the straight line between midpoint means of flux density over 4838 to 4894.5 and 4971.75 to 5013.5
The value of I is 0.03 mag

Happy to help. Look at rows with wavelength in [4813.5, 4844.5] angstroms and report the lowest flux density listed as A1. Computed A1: 13.11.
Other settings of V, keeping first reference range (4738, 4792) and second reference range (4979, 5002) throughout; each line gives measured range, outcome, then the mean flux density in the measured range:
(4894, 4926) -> 1.29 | 13.1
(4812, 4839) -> 0.74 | 13.3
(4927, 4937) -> 0.54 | 12.9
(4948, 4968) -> 1.65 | 12.4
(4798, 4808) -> 0.29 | 13.3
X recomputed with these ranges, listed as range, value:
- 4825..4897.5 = 13.2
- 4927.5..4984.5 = 12.8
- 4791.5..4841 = 13.3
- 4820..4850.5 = 13.3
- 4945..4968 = 12.5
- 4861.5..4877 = 12.7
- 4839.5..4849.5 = 13.2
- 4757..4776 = 13.9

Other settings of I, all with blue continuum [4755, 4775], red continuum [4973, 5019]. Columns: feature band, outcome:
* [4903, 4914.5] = 0.05 mag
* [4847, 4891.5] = 0.04 mag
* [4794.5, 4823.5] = 0.04 mag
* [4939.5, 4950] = 0.05 mag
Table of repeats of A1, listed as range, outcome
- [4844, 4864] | 12.8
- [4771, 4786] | 13.31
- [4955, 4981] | 12.47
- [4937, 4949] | 12.83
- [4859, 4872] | 12.35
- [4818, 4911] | 12.23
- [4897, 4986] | 11.54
